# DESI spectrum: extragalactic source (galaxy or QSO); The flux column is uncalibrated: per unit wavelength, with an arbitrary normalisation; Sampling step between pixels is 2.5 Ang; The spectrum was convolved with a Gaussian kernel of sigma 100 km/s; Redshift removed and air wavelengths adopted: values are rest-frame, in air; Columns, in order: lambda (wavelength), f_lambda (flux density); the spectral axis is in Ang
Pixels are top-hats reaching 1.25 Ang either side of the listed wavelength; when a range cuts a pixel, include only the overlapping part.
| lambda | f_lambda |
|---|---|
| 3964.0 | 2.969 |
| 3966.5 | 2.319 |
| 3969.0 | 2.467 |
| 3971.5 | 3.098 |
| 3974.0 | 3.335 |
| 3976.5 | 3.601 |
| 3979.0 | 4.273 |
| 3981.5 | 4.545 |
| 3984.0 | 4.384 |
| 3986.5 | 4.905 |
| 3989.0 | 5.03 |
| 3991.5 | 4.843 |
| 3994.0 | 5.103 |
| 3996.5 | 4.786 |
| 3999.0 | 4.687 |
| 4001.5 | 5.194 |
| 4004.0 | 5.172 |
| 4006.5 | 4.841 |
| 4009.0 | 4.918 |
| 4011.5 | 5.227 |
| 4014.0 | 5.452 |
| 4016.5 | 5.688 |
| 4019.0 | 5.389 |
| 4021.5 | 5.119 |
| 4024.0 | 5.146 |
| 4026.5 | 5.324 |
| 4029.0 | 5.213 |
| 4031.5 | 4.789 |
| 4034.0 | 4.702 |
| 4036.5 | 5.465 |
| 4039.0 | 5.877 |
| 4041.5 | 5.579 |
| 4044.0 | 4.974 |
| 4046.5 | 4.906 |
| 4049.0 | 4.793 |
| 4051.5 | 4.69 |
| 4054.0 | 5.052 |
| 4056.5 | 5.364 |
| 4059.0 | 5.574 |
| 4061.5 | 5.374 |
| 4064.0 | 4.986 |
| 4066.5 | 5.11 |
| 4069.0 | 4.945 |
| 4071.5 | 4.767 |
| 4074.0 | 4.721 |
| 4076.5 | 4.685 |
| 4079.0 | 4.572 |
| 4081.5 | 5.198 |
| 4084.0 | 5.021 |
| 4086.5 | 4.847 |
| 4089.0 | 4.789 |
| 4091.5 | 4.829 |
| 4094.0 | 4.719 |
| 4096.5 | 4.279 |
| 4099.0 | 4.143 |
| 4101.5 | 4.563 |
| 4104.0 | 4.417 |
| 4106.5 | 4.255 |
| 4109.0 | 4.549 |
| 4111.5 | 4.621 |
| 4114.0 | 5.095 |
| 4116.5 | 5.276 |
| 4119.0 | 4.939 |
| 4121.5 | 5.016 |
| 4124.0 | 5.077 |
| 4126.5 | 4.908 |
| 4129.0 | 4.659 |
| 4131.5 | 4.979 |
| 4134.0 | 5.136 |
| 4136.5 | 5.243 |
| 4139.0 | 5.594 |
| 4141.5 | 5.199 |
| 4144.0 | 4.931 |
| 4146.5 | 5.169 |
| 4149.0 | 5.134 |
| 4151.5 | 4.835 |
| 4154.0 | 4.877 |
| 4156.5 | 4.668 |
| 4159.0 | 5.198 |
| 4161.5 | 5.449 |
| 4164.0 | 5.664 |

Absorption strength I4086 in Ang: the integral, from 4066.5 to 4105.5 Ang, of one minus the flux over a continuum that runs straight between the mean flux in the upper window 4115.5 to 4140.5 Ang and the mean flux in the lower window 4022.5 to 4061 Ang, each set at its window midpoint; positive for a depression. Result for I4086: 3.1 Ang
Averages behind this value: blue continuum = 5.17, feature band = 4.71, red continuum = 5.08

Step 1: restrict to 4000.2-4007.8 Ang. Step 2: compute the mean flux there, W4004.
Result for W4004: 5.07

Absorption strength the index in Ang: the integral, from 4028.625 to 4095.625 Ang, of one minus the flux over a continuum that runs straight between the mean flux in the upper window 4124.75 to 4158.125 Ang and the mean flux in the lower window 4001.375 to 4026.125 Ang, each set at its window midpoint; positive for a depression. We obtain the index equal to 1.7 Ang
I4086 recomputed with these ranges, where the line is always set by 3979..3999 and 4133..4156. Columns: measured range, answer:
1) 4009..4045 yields -3.2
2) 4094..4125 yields 2.1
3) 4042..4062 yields -0.8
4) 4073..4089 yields 0.4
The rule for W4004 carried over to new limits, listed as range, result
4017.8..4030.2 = 5.24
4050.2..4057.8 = 5.04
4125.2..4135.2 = 4.92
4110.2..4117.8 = 4.99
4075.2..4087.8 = 4.86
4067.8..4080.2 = 4.74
